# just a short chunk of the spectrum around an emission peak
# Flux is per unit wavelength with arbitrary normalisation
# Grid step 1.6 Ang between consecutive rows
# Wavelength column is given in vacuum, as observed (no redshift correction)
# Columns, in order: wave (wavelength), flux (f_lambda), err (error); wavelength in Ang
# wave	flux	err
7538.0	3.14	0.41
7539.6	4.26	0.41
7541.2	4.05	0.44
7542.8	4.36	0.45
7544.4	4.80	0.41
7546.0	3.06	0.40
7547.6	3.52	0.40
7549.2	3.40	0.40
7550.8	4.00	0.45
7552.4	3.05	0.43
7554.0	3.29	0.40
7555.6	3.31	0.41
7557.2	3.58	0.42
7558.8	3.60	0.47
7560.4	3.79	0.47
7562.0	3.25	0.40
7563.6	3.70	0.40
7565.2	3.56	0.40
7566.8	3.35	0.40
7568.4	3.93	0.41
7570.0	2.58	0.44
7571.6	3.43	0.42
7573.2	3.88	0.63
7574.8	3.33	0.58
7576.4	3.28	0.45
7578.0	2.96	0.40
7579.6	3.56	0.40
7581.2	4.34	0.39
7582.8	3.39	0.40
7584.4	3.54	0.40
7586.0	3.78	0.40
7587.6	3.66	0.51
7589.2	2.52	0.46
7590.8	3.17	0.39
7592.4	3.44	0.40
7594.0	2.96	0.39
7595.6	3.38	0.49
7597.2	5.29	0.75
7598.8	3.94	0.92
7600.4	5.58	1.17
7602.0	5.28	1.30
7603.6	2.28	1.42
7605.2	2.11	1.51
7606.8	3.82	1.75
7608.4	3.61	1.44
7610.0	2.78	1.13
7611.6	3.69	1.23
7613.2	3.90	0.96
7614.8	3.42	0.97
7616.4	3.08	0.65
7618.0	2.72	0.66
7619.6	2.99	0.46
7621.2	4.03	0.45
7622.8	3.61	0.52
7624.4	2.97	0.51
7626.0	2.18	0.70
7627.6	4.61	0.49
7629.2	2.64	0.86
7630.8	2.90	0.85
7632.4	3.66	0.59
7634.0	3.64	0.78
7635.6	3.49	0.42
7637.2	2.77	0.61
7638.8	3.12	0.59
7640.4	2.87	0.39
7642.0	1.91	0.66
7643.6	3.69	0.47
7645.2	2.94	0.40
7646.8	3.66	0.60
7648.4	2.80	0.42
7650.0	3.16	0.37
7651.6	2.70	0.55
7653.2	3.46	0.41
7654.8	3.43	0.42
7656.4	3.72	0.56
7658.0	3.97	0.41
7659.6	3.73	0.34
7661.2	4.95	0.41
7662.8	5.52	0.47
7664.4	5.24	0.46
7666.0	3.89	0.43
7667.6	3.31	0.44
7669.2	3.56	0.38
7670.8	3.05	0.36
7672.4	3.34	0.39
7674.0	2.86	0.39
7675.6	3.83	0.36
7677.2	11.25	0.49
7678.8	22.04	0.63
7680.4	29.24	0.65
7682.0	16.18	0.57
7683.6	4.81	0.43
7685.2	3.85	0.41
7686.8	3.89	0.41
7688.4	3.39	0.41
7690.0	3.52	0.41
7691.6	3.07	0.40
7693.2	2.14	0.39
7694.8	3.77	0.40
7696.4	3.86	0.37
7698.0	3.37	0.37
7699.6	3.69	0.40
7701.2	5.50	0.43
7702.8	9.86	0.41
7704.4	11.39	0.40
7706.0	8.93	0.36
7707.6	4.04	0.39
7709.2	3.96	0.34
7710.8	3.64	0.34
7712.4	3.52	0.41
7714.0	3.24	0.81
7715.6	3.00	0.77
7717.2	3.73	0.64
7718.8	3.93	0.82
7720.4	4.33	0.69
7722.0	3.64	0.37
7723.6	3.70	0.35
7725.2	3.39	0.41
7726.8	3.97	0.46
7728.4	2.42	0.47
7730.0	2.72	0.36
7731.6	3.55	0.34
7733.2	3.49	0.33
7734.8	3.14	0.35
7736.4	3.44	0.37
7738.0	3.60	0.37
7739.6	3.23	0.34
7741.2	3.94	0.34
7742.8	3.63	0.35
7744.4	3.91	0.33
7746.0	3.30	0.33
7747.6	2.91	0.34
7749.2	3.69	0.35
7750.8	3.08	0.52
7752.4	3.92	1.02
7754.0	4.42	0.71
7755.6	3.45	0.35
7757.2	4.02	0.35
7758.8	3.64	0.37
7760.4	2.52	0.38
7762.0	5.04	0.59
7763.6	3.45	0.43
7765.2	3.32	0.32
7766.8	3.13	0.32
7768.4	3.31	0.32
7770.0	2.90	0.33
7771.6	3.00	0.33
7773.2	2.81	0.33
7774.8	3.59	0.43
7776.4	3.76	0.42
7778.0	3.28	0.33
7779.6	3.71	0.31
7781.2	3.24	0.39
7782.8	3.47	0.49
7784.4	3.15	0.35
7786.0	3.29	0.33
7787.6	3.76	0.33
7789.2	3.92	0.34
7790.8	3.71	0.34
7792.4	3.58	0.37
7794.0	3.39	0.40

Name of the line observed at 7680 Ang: H-alpha 6563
